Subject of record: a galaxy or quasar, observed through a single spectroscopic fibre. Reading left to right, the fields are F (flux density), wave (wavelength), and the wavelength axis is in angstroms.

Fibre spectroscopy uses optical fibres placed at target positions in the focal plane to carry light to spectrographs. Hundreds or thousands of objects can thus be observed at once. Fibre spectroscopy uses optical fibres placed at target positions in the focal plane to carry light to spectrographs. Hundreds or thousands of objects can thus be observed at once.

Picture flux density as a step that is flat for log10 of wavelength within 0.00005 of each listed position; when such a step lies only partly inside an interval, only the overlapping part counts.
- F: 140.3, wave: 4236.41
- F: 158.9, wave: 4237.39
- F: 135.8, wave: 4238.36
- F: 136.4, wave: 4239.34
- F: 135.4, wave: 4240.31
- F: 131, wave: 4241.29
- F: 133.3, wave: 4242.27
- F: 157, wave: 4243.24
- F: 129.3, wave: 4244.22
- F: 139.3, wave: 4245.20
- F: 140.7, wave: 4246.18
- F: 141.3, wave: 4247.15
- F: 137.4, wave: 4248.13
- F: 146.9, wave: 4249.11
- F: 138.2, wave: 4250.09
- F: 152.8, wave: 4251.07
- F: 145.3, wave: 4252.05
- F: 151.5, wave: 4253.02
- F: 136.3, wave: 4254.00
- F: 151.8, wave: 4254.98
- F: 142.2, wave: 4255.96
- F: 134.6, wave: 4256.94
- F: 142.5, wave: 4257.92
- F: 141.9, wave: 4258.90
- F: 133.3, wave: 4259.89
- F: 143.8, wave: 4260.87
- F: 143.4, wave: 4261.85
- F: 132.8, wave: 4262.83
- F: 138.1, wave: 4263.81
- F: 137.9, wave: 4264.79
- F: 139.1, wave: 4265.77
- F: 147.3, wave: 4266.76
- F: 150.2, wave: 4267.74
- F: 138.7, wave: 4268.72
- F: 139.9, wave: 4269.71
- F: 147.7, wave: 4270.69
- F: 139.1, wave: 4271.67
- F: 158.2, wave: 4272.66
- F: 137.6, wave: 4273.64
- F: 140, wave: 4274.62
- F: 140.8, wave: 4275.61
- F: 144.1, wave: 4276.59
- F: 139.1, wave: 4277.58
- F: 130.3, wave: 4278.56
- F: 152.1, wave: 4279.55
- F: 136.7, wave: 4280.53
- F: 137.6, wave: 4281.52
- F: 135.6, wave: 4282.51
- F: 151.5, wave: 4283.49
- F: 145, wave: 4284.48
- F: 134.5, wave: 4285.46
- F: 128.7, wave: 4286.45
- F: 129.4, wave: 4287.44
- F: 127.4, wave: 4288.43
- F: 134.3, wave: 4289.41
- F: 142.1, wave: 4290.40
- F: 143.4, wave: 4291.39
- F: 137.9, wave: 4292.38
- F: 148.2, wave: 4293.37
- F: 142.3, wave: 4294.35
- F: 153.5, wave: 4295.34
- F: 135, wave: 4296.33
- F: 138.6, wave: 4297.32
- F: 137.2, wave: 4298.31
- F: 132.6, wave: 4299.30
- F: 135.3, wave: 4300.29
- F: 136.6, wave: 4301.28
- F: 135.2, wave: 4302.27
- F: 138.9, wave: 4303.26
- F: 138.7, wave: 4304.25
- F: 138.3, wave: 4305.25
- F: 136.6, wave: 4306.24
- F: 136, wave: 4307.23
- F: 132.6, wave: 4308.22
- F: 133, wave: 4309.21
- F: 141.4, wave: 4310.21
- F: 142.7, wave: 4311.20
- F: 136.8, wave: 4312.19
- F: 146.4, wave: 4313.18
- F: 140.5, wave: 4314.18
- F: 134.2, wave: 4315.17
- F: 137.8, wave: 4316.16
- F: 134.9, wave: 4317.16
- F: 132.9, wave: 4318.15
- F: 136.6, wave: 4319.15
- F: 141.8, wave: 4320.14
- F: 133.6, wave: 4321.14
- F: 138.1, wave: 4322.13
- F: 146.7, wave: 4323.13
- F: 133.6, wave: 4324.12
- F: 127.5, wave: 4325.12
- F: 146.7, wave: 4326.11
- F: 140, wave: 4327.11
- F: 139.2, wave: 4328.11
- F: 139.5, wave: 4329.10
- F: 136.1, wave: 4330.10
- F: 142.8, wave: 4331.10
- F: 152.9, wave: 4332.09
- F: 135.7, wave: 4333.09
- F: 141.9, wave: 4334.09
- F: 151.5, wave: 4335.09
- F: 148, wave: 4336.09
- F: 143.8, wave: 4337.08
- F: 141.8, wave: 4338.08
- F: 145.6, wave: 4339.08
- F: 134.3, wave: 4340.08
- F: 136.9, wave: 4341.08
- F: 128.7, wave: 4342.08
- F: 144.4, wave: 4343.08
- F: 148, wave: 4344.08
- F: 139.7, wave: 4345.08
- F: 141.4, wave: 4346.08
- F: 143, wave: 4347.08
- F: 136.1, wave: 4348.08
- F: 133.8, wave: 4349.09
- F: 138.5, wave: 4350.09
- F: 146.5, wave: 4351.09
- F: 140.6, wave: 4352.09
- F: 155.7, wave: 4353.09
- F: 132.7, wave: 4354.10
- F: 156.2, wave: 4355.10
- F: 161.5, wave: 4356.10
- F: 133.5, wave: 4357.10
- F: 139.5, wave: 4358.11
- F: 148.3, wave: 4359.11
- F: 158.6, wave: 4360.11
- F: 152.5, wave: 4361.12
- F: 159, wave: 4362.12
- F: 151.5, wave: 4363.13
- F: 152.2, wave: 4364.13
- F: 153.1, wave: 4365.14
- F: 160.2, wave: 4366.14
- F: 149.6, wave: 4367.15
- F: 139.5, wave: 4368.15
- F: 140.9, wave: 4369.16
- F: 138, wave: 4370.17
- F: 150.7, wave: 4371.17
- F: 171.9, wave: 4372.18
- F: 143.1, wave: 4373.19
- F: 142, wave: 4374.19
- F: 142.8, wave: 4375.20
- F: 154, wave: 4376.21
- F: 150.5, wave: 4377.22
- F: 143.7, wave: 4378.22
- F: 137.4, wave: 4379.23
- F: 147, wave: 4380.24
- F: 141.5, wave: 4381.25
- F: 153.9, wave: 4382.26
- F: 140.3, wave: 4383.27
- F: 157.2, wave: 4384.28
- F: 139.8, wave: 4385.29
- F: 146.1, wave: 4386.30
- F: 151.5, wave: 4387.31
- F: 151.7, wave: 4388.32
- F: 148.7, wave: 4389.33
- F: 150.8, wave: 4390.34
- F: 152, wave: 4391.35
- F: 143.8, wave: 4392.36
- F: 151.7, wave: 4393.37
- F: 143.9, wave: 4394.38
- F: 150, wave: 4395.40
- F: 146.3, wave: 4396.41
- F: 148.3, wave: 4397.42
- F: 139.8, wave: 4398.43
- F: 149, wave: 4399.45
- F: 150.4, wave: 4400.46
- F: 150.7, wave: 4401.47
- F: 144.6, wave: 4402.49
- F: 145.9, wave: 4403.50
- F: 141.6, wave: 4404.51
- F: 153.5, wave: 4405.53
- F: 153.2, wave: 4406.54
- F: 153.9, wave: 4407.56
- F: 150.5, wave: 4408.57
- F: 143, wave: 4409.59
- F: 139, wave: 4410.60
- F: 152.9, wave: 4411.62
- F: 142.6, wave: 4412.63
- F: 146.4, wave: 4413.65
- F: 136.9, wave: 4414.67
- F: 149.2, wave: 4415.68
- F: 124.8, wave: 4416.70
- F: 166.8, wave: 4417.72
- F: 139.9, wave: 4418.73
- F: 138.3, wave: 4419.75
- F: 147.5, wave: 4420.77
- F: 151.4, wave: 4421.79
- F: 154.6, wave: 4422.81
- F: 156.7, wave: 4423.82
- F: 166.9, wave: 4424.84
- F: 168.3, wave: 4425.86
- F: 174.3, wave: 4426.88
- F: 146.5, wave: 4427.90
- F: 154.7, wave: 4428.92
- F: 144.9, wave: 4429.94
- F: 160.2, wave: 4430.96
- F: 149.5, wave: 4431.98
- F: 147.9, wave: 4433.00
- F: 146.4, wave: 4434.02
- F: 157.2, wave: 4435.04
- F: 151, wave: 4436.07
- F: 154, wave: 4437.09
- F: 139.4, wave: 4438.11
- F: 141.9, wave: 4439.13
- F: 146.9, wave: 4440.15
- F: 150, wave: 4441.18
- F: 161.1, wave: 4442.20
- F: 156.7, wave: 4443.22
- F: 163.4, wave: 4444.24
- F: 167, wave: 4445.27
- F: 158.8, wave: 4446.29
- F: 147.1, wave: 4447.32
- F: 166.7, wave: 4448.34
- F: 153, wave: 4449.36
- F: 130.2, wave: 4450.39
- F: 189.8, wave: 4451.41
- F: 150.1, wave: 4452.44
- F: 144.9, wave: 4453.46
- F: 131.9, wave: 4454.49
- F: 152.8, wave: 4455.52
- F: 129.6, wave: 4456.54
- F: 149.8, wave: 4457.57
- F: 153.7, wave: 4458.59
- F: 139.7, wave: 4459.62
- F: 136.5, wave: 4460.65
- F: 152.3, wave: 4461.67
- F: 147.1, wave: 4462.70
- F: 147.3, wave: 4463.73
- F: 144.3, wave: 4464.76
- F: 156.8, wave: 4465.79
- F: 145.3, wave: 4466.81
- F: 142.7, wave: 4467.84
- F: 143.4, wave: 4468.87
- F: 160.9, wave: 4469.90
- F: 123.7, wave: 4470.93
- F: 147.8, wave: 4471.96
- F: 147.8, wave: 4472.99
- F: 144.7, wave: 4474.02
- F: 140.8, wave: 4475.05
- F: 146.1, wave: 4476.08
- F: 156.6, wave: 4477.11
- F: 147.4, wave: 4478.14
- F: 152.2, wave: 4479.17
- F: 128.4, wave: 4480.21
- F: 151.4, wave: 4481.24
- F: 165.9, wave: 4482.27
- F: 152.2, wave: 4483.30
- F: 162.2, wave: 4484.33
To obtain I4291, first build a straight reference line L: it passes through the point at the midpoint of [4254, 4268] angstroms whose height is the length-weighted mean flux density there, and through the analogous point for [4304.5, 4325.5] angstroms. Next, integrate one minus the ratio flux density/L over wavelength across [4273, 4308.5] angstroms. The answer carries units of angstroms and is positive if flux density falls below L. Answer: 0.1 angstroms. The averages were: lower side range 141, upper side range 137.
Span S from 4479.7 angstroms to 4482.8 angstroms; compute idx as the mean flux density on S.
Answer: 149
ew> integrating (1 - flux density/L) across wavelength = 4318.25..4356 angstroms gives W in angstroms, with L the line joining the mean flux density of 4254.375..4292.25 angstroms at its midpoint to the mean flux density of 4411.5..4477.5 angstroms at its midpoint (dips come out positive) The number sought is 0.69 angstroms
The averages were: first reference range 140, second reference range 150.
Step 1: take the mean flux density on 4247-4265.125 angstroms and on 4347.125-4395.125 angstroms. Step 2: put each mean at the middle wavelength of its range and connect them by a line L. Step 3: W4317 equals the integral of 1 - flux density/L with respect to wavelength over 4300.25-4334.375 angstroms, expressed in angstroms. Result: 1.5 angstroms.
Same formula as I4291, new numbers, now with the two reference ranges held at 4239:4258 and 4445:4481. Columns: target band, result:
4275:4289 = 0.4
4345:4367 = -0.4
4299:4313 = 0.6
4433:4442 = -0.1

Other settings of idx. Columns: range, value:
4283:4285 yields 148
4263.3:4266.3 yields 138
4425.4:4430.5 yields 158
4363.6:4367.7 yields 154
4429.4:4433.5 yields 151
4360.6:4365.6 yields 153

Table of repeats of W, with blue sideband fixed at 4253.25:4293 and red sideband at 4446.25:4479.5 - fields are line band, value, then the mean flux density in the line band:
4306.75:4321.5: 0.5 angstroms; 137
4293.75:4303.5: 0.2 angstroms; 139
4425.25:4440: -0.6 angstroms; 153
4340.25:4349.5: 0.3 angstroms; 139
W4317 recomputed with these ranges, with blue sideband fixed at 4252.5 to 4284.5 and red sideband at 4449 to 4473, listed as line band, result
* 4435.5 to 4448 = -0.6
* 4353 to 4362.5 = -0.4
